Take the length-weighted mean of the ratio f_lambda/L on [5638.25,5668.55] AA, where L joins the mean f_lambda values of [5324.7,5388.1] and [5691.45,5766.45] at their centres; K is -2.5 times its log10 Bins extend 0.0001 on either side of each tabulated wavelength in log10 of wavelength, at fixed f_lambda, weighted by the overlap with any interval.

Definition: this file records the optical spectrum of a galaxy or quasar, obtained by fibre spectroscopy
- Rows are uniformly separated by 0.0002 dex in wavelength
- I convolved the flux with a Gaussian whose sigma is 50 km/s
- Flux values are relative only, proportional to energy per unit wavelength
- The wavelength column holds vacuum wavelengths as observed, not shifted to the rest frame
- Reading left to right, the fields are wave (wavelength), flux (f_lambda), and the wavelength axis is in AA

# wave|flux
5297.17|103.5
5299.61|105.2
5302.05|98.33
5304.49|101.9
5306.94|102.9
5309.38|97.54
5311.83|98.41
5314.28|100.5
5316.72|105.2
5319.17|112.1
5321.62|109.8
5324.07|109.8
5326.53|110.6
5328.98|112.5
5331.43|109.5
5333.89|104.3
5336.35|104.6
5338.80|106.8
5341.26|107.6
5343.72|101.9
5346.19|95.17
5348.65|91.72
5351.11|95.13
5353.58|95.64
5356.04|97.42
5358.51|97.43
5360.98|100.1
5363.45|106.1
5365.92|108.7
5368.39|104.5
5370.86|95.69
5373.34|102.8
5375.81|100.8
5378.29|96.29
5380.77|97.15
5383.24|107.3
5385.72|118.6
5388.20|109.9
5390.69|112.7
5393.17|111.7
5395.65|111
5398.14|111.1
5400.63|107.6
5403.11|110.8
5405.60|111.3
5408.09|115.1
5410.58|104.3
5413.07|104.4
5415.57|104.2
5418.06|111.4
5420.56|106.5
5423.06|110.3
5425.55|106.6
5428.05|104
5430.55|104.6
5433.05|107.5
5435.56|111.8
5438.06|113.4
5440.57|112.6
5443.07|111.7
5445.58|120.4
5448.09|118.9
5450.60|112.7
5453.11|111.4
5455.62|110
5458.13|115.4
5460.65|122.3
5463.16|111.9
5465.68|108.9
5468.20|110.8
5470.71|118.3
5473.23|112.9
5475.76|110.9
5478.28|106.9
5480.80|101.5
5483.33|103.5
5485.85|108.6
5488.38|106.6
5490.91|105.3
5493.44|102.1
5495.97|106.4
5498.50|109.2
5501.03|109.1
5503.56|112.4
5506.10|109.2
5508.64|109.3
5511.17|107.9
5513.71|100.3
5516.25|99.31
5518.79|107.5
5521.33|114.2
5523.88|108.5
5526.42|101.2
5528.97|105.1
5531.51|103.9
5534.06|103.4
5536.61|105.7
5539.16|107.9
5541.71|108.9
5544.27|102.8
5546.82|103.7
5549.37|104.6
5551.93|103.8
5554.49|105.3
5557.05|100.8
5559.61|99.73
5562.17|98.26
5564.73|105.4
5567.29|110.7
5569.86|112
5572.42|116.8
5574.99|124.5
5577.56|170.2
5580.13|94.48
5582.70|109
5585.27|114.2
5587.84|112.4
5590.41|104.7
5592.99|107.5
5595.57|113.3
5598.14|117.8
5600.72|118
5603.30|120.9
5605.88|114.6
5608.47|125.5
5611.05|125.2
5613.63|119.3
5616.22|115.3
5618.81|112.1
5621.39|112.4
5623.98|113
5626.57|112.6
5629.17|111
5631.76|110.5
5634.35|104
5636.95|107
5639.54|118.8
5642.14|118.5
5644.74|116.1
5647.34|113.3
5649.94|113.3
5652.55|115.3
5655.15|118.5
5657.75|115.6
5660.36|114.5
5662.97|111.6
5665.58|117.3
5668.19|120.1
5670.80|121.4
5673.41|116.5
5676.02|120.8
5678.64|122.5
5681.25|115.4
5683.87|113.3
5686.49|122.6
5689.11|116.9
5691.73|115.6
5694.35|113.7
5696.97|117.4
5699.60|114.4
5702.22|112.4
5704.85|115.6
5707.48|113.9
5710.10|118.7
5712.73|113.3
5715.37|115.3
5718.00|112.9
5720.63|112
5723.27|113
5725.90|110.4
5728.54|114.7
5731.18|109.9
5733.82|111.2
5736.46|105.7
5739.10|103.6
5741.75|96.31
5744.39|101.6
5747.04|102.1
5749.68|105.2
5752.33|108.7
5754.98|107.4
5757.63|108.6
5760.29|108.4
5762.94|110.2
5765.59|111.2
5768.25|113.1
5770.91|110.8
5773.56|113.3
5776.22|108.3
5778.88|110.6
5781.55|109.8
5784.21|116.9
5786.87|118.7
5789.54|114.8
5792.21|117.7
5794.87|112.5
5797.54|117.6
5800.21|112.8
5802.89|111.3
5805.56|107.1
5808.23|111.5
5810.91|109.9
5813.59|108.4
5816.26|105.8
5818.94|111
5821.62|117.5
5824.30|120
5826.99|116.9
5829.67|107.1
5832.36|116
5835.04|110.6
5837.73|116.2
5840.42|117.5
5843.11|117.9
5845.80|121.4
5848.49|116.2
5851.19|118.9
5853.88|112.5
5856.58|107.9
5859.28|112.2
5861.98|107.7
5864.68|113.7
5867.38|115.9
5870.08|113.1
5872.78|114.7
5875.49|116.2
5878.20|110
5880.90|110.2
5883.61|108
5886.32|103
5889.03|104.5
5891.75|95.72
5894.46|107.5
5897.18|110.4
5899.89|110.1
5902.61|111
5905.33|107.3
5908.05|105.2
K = -0.068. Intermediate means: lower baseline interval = 103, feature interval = 116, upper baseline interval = 110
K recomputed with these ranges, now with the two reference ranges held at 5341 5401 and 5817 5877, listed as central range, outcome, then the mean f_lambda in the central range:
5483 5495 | 0.01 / 105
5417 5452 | -0.06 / 111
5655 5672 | -0.06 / 117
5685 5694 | -0.07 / 118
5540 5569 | 0.03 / 104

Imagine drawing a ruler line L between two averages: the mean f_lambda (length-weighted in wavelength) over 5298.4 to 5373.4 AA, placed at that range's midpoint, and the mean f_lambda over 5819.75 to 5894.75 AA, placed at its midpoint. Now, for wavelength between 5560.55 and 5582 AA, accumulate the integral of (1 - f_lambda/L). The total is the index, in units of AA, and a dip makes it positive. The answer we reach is -1.8 AA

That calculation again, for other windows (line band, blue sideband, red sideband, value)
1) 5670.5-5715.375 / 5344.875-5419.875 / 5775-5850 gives -2.2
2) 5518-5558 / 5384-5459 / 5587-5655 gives 2.6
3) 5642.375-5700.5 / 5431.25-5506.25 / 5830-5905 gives -2.9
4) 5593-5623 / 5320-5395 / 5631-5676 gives -1.0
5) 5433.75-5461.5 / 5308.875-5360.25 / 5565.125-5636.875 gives -1.6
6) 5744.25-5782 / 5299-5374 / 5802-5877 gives 1.0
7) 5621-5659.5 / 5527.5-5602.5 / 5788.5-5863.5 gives -0.8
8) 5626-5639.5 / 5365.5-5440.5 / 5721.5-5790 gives -0.1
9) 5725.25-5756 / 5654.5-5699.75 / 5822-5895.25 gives 2.4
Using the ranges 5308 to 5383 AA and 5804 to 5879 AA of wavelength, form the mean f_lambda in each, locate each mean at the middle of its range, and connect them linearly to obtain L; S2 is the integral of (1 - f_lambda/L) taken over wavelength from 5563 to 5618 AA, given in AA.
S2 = -4.4 AA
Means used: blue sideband 103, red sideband 113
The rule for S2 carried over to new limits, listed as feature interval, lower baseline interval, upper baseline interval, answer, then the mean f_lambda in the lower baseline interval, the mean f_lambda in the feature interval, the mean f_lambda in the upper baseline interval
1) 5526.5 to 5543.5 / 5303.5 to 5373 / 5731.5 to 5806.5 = 0.1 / 103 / 105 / 110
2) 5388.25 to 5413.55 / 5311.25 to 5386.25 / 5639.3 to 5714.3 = -1.2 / 103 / 110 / 116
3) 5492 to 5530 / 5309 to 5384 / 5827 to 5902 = -0.4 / 103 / 107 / 112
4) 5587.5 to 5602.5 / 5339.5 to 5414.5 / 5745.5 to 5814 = -0.6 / 104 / 113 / 111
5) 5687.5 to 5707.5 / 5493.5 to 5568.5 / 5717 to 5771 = -1.4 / 106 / 115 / 108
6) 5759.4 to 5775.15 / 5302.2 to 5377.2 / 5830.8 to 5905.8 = -0.2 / 103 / 111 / 112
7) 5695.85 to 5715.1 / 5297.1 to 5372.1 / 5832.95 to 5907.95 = -1.1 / 103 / 115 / 111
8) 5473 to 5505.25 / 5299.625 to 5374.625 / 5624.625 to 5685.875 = 0.5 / 103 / 107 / 115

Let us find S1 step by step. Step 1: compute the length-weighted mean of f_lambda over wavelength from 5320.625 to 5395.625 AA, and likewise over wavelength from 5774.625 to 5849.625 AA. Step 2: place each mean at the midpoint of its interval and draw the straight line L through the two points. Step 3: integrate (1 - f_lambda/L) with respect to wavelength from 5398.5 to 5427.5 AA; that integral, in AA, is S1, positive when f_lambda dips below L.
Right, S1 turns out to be -0.85 AA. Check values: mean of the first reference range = 104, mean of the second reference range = 114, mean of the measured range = 108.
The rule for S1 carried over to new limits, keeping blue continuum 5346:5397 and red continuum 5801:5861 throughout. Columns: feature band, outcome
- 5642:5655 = -0.7 AA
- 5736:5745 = 0.8 AA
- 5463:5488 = -0.9 AA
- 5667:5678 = -1.0 AA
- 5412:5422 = -0.3 AA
